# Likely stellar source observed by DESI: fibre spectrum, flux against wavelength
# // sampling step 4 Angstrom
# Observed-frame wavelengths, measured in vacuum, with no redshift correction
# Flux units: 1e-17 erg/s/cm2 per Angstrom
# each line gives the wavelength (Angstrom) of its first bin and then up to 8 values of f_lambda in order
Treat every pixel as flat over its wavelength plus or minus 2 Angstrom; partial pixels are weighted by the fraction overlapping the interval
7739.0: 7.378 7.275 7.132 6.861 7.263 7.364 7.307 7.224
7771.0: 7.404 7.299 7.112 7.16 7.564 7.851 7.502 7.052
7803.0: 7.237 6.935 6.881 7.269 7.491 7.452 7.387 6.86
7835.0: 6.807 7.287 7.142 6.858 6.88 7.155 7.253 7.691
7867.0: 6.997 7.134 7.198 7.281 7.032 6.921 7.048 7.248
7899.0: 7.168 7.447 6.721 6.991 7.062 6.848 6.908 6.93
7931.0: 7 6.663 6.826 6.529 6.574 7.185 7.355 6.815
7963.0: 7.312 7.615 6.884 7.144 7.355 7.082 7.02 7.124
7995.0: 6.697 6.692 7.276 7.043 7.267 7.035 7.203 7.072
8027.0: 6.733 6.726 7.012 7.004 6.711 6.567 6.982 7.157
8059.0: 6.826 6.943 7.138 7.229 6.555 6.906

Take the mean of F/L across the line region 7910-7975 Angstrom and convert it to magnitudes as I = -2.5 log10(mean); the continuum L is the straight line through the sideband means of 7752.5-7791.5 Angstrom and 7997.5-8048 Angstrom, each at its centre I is 0.016 mag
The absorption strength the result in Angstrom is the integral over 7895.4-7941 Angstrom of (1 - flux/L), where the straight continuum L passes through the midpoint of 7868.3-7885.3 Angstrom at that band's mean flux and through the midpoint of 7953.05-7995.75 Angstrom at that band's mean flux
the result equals 1.12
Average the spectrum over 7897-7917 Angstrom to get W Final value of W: 7.08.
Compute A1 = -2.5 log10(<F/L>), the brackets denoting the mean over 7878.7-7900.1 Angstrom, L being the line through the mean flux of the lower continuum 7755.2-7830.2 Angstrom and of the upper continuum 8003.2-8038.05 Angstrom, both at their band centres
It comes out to 0.01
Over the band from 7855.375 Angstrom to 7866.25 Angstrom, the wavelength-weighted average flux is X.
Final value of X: 7.37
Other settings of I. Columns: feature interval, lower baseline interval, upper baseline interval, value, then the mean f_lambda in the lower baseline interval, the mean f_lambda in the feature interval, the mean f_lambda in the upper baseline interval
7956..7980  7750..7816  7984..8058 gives -0.02 mag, 7.26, 7.19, 6.96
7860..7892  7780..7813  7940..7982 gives 0.00 mag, 7.27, 7.17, 7.07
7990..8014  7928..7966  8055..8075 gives -0.01 mag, 6.94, 7.01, 7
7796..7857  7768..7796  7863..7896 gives 0.02 mag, 7.4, 7.12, 7.14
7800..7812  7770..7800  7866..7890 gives 0.04 mag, 7.38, 7.03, 7.1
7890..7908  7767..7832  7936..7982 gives 0.00 mag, 7.28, 7.15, 7.05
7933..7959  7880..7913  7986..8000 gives 0.02 mag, 7.08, 6.85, 6.89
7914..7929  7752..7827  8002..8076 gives 0.03 mag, 7.29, 6.93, 6.97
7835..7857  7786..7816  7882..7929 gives 0.02 mag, 7.28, 7.04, 7.03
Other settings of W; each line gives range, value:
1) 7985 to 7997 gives 6.95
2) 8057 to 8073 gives 7.03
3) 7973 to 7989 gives 7.15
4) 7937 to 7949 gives 6.64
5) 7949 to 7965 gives 7.17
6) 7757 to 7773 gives 7.32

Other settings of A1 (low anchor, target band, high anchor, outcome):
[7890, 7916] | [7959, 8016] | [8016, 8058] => -0.02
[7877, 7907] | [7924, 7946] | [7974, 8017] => 0.05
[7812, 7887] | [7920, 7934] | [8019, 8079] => 0.02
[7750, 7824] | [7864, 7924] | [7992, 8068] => 0.01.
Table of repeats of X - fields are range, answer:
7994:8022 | 7.04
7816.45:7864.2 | 7.18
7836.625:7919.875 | 7.11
